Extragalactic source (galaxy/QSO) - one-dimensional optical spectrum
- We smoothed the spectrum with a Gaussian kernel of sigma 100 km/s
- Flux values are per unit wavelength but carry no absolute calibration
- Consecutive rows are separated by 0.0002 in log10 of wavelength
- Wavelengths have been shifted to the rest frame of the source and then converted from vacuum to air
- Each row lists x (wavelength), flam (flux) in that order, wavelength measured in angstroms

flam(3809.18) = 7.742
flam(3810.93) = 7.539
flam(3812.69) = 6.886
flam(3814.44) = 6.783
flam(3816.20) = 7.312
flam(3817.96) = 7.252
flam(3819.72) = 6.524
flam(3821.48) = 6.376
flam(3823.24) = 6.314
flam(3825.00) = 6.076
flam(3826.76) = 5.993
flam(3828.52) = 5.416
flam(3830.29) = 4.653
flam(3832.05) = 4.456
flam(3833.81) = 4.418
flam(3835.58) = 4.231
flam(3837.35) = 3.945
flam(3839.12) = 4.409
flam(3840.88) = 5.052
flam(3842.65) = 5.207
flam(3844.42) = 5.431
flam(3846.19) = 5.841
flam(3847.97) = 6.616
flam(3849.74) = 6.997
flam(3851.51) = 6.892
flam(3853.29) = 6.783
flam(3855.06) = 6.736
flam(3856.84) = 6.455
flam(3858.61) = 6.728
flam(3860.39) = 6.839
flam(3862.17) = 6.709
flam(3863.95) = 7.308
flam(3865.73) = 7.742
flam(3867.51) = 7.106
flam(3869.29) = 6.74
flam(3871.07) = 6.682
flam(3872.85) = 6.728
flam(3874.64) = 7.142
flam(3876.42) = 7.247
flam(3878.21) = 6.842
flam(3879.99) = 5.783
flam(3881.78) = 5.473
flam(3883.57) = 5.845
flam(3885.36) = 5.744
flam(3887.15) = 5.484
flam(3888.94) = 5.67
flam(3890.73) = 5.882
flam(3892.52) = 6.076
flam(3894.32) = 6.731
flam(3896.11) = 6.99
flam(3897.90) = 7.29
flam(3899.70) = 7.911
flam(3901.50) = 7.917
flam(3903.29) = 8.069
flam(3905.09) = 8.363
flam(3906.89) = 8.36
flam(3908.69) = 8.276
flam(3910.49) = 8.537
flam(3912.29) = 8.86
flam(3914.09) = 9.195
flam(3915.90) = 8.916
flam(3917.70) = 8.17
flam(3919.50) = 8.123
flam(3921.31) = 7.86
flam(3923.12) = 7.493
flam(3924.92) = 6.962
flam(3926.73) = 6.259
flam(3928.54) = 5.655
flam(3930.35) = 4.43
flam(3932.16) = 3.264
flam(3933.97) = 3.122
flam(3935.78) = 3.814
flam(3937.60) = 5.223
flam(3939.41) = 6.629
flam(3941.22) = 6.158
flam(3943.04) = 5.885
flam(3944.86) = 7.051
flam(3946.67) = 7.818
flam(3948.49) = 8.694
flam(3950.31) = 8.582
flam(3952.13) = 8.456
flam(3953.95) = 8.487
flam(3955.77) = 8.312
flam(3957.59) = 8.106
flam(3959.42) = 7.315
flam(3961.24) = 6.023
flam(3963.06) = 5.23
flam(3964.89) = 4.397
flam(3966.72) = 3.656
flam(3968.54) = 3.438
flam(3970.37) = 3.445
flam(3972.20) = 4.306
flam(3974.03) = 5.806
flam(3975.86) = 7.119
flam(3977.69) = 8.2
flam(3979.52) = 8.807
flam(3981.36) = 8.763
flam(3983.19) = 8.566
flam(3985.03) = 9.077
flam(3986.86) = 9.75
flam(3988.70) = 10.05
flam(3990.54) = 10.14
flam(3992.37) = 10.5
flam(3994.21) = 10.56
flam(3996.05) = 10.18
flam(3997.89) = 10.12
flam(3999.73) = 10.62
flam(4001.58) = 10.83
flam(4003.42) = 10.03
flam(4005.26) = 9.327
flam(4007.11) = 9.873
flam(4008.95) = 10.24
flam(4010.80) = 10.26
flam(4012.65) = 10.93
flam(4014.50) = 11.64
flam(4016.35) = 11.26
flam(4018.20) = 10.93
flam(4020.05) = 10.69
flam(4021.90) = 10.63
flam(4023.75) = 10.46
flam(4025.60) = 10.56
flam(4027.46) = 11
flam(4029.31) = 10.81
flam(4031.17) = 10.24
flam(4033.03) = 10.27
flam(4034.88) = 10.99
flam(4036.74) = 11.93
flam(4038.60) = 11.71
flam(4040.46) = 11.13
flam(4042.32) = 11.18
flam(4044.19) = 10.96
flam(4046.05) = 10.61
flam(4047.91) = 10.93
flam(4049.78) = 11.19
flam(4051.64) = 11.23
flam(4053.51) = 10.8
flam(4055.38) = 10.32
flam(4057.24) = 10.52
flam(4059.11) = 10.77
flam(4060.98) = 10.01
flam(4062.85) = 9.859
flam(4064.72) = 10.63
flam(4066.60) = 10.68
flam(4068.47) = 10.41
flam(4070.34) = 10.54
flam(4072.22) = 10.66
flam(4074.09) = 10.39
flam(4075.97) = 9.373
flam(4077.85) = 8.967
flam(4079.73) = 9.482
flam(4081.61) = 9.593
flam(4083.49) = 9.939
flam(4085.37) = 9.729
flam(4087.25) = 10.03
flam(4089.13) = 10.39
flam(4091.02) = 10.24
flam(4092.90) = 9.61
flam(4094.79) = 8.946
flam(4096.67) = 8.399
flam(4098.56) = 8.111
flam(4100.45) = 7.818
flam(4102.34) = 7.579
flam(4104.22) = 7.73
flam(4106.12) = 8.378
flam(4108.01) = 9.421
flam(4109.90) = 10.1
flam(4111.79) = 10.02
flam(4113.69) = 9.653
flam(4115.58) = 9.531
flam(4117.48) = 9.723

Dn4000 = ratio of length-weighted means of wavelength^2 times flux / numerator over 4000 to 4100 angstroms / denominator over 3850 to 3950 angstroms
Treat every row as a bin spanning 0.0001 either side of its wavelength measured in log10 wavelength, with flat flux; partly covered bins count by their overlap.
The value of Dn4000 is 1.6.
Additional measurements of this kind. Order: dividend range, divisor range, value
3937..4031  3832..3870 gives 1.51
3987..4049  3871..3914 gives 1.61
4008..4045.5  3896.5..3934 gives 1.56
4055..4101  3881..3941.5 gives 1.59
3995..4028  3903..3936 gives 1.56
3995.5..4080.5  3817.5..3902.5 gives 1.86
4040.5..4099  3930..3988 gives 1.64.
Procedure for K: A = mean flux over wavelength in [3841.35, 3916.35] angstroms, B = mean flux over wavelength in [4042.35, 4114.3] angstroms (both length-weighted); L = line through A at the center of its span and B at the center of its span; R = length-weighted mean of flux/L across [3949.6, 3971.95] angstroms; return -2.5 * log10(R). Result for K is 0.290 mag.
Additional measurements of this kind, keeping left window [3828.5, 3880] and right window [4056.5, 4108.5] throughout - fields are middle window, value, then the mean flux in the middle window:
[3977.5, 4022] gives -0.21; 10.1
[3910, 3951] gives 0.07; 6.78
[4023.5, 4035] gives -0.21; 10.6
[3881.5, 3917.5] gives -0.08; 7.33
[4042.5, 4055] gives -0.20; 10.9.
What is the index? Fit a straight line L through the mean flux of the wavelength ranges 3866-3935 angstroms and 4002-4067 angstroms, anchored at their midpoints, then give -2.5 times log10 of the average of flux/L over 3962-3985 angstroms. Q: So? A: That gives 0.424 mag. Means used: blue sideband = 6.88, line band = 6.1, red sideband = 10.7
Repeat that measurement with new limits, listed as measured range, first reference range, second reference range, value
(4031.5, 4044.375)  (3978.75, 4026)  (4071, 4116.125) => -0.132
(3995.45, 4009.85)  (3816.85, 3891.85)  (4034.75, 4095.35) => -0.115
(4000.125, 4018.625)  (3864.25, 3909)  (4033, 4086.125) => -0.115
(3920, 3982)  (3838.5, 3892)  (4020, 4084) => 0.292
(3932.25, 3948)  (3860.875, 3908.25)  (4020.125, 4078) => 0.397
